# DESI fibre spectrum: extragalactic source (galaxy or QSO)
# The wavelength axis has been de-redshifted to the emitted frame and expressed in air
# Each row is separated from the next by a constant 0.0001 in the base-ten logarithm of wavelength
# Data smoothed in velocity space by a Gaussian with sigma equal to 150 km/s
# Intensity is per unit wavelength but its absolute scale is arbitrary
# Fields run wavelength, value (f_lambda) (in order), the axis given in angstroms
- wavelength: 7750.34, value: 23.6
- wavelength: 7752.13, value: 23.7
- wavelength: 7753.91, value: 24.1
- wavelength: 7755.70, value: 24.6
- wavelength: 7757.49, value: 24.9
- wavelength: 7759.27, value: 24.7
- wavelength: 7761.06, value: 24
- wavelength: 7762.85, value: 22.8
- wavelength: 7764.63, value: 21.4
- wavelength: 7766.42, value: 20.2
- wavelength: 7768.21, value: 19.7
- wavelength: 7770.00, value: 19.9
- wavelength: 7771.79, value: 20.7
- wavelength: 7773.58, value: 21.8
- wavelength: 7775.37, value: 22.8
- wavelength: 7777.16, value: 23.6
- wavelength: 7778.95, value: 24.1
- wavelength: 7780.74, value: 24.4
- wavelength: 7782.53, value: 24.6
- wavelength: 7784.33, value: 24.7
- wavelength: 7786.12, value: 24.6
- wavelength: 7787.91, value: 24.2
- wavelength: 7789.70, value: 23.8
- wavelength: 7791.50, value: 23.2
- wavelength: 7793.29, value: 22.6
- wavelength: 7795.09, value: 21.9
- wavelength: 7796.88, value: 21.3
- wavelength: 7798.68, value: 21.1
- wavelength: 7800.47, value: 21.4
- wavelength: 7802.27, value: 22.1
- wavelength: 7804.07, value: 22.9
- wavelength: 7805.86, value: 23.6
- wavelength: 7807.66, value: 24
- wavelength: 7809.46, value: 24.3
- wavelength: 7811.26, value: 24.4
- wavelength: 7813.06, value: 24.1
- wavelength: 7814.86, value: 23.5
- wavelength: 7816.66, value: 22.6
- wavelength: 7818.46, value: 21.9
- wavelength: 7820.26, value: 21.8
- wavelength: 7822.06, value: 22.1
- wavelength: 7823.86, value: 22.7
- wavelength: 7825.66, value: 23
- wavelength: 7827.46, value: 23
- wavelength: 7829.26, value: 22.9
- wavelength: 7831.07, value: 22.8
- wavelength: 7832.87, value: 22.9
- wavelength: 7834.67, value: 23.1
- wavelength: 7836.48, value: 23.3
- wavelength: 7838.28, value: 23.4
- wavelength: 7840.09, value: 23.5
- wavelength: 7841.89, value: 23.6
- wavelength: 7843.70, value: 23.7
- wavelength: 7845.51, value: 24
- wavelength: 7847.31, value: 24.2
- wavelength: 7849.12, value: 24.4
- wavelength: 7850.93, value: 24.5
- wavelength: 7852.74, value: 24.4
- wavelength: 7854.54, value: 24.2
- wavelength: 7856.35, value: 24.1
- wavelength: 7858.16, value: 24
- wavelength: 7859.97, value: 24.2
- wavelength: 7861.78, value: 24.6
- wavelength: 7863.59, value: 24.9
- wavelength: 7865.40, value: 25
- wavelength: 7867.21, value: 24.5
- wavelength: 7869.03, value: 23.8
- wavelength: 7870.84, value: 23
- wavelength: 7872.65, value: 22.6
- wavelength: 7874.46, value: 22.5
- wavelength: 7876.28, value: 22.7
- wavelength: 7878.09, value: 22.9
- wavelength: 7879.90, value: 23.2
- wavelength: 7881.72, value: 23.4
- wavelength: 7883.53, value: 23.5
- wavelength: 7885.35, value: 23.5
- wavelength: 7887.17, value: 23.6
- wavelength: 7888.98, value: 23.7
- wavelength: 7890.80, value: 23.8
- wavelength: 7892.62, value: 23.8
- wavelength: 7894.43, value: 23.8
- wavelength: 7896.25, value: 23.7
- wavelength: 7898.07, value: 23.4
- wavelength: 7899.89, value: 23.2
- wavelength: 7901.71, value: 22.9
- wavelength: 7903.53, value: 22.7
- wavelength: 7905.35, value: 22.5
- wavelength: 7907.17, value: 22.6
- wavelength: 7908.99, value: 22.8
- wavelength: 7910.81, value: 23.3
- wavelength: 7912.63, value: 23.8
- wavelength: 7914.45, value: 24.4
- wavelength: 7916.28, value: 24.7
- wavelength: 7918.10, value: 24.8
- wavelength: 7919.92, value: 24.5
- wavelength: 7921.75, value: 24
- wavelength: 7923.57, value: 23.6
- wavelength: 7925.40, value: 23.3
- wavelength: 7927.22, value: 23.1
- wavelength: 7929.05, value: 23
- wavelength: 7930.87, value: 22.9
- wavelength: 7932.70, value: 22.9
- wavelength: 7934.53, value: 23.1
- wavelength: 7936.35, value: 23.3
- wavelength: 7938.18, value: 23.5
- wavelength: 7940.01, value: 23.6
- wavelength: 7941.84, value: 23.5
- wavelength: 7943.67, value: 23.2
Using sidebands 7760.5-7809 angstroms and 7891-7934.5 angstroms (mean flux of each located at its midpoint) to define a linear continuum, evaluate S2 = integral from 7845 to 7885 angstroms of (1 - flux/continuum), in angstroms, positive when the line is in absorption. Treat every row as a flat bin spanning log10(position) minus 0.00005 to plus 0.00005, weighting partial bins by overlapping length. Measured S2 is -1.2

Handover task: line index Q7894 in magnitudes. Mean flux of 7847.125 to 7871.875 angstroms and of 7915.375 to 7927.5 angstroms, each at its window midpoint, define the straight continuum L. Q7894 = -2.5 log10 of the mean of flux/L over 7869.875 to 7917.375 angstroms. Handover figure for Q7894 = 0.04 mag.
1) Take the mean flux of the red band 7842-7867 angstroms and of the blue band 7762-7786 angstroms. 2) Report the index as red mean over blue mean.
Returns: 1.08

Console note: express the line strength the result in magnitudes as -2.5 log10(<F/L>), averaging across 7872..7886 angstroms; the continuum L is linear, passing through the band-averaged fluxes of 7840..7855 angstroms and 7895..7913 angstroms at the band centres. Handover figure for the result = 0.023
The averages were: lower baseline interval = 24.1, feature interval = 23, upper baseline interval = 23.1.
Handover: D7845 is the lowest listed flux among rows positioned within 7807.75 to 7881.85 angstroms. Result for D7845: 21.8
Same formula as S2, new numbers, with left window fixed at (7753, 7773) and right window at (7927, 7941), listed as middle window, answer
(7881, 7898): -0.5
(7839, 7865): -1.5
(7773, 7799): -0.9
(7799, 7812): -0.3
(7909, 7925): -0.6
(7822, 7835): -0.1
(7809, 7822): -0.3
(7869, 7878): 0.0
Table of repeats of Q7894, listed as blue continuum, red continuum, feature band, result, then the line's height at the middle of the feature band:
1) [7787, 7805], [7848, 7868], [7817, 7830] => 0.04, 23.3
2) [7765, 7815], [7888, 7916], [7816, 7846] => 0.00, 23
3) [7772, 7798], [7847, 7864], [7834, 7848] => 0.02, 24.1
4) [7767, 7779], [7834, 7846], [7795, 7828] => 0.00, 22.7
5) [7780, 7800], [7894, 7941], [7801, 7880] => -0.01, 23.3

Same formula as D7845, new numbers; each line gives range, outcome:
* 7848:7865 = 24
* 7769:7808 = 19.9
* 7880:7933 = 22.5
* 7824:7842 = 22.8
